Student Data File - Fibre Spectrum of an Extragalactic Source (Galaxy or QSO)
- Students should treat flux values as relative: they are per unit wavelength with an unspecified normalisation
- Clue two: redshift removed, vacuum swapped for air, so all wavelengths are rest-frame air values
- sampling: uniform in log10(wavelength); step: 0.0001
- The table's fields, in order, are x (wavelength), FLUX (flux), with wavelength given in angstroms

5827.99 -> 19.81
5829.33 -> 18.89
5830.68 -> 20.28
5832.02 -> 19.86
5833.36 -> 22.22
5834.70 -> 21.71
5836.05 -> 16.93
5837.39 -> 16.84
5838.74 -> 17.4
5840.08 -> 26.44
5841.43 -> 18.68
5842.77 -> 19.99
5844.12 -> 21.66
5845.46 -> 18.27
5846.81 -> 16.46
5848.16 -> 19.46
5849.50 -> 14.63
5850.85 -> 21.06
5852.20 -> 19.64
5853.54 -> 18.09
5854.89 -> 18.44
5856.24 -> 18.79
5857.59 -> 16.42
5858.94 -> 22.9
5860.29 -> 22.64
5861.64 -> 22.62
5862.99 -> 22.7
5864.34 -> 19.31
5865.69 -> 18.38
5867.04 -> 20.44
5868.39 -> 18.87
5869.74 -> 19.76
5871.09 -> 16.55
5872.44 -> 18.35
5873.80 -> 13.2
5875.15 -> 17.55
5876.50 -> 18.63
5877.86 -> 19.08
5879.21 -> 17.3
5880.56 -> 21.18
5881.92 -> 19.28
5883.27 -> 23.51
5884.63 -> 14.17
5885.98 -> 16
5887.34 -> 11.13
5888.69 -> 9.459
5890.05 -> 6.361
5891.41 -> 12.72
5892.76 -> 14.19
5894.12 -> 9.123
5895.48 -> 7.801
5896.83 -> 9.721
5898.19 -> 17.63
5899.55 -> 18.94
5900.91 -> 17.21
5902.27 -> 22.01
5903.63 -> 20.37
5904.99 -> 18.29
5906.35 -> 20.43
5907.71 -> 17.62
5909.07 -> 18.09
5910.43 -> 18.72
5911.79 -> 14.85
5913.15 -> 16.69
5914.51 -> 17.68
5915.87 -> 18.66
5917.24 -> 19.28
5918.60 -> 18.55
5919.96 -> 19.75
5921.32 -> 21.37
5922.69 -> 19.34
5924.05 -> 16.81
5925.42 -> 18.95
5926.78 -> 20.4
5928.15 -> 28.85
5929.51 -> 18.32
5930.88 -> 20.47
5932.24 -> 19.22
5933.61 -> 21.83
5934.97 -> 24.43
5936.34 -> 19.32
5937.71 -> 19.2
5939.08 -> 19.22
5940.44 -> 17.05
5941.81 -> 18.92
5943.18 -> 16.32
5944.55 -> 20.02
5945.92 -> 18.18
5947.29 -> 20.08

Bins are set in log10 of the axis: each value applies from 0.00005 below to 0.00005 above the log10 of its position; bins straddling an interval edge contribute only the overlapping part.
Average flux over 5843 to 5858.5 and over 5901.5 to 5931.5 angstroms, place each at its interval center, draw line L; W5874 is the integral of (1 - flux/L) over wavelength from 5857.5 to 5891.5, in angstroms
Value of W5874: 2.0 angstroms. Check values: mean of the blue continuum 18.6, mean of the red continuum 19.3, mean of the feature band 17.7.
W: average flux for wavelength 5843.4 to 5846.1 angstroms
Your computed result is 20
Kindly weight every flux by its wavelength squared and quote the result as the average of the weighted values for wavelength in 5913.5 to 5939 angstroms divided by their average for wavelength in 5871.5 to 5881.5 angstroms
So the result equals 1.1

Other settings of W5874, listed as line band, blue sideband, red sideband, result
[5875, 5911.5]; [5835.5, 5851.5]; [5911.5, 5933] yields 5.9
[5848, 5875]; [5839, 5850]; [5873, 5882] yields -0.6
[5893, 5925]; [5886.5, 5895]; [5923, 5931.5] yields -3.9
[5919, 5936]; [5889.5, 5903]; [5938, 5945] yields -3.9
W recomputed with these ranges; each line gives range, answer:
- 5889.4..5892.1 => 9.62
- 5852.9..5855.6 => 18.2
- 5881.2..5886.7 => 18.2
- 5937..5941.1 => 18.5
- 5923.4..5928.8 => 21.2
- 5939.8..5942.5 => 18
